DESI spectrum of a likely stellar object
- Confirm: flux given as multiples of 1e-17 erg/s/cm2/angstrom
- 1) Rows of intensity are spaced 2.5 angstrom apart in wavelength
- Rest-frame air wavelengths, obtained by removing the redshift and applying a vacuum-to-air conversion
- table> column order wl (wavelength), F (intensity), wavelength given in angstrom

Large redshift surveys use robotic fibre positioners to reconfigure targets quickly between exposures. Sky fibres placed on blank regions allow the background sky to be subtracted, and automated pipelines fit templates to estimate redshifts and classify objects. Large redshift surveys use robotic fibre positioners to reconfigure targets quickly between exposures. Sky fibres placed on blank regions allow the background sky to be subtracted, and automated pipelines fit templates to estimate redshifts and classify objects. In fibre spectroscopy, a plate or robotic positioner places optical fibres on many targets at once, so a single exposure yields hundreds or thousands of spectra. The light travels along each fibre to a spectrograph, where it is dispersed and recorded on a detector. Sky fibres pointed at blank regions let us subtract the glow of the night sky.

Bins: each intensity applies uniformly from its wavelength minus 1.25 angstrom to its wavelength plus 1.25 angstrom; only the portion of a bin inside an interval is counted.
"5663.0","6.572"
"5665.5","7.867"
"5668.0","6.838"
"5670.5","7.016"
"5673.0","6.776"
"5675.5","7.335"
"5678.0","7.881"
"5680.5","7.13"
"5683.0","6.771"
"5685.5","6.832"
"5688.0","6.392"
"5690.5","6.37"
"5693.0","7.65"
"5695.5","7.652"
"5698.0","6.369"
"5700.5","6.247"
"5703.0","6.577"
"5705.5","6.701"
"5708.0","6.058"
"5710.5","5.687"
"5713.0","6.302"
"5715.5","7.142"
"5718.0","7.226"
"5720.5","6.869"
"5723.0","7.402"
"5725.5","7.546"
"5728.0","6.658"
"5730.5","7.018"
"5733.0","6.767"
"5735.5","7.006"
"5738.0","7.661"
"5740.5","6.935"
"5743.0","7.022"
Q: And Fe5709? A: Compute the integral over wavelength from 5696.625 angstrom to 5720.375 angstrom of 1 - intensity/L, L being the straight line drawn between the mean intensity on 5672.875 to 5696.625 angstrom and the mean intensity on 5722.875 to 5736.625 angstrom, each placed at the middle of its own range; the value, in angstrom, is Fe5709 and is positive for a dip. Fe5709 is 1.88 angstrom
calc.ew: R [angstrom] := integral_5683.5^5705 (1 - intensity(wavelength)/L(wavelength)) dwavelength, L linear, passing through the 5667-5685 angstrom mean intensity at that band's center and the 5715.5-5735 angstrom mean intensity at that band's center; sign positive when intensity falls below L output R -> 1.0 angstrom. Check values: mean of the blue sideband 7.1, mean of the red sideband 7.07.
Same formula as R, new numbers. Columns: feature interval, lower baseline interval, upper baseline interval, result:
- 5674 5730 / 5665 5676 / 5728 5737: 1.22 angstrom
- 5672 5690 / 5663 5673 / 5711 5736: 0.18 angstrom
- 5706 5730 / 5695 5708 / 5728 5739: 0.21 angstrom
